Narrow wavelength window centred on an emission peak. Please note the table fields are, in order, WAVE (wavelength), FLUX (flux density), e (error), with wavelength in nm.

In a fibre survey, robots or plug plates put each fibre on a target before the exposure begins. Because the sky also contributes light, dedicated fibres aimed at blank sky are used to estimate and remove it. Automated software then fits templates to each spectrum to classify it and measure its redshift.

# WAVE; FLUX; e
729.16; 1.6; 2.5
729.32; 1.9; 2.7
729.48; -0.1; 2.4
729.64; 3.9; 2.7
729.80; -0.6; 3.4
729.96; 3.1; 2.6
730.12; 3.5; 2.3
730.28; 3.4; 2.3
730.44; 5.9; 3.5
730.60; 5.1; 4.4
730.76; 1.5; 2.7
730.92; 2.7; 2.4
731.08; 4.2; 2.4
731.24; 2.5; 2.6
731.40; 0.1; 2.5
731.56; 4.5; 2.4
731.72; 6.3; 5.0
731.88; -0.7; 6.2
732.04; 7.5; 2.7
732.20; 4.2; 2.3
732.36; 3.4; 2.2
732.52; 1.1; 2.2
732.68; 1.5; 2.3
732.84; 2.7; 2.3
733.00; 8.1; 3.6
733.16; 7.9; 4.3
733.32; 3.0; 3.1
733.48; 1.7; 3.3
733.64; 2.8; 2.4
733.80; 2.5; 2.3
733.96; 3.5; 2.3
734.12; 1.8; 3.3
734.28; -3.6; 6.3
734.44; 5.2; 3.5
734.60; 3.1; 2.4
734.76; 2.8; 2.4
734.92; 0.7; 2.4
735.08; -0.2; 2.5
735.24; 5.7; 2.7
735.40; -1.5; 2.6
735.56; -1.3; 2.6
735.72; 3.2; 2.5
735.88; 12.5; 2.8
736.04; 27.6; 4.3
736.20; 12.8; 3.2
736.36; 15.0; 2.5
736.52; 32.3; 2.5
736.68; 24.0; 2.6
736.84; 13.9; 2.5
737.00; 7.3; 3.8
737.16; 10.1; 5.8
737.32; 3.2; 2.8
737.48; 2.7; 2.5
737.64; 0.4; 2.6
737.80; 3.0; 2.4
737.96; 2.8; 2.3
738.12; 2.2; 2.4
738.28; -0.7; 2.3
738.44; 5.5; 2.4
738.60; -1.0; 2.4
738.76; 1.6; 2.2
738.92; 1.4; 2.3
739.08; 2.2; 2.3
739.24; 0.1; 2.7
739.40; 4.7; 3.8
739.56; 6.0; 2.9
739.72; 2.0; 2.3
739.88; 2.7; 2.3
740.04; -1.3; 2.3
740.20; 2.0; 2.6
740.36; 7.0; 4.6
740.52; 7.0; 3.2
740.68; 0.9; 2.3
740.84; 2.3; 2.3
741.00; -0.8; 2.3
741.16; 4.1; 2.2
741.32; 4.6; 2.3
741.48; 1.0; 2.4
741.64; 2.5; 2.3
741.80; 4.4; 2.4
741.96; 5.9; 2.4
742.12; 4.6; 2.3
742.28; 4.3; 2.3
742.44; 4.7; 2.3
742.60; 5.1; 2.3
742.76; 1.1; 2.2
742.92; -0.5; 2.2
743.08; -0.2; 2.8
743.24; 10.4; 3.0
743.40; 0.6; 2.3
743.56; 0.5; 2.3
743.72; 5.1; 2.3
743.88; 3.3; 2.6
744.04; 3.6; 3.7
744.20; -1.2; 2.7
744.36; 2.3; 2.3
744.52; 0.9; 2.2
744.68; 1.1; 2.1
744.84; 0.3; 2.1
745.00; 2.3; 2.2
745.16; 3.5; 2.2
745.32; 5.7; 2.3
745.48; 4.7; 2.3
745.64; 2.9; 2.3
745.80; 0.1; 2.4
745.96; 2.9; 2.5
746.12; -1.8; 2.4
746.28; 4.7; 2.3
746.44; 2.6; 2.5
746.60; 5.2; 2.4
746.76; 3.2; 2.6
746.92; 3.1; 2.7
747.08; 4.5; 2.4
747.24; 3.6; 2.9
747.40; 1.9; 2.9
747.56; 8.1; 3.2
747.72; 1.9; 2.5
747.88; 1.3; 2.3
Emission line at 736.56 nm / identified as [O II] 3727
